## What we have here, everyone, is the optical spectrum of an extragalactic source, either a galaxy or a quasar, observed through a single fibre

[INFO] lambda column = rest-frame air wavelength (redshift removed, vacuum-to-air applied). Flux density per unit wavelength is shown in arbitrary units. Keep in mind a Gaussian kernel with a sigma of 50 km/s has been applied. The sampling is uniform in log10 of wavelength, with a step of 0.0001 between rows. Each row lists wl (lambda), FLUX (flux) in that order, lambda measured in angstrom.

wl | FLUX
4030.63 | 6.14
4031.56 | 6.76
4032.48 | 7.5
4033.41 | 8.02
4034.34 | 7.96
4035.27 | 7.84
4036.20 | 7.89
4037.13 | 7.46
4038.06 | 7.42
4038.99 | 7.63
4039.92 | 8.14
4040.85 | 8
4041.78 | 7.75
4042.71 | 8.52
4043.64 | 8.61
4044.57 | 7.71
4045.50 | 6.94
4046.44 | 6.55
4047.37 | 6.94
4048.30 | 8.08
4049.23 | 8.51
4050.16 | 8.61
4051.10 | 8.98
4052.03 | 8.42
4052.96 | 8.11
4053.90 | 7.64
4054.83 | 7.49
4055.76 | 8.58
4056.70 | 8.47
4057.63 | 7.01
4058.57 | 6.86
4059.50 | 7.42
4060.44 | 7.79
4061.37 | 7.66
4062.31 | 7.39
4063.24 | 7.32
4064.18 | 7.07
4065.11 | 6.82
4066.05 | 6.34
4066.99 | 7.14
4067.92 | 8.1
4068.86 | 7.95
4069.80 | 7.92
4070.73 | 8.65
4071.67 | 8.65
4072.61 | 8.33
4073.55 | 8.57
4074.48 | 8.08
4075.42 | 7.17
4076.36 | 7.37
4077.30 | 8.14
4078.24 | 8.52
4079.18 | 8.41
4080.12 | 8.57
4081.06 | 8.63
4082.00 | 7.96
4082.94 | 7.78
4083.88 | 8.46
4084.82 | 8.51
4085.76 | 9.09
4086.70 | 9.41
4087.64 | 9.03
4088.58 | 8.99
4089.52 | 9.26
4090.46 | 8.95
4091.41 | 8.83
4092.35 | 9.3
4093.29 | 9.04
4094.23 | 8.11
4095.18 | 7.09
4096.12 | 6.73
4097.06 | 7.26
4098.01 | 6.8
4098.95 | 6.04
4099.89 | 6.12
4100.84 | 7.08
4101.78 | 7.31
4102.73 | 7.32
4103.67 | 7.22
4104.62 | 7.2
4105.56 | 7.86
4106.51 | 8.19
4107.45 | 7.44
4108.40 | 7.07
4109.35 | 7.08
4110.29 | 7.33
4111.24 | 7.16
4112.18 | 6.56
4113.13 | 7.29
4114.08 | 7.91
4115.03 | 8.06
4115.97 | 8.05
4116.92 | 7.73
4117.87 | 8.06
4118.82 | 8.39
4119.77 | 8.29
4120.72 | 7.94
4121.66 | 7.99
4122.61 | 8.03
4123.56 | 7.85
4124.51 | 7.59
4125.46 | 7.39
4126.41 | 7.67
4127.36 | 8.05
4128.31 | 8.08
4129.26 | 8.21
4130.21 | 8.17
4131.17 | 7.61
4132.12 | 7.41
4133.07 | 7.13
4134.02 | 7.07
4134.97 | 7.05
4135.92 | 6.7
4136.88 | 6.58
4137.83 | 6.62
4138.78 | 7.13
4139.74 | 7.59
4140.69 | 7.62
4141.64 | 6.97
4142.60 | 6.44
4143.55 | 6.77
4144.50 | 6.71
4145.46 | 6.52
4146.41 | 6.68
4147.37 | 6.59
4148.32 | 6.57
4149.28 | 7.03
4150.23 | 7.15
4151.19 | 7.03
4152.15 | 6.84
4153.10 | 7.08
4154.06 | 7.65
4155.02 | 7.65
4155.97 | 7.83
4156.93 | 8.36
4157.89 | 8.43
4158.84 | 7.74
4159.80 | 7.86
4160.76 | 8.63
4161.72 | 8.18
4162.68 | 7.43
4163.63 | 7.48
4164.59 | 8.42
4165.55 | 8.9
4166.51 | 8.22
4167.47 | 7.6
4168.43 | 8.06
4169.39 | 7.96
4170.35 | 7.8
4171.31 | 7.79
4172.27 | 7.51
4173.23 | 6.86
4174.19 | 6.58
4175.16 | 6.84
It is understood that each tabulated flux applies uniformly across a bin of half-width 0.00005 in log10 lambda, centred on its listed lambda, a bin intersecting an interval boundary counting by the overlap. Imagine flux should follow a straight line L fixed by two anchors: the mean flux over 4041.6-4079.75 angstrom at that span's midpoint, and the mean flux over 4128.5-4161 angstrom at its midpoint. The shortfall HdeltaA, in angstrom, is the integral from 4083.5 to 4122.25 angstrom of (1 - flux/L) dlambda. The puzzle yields -1.5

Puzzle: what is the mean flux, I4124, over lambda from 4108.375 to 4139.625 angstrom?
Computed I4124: 7.56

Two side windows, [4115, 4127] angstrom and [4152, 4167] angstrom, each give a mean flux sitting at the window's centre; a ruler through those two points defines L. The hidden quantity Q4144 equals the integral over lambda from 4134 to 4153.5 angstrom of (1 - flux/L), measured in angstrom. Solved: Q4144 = 2.6 angstrom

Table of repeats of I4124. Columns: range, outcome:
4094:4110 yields 7.16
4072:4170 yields 7.7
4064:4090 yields 8.19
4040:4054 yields 7.97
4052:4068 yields 7.5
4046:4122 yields 7.85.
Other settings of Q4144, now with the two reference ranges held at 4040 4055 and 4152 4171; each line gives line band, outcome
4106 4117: 0.63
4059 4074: 0.47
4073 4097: -1.34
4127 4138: 0.73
